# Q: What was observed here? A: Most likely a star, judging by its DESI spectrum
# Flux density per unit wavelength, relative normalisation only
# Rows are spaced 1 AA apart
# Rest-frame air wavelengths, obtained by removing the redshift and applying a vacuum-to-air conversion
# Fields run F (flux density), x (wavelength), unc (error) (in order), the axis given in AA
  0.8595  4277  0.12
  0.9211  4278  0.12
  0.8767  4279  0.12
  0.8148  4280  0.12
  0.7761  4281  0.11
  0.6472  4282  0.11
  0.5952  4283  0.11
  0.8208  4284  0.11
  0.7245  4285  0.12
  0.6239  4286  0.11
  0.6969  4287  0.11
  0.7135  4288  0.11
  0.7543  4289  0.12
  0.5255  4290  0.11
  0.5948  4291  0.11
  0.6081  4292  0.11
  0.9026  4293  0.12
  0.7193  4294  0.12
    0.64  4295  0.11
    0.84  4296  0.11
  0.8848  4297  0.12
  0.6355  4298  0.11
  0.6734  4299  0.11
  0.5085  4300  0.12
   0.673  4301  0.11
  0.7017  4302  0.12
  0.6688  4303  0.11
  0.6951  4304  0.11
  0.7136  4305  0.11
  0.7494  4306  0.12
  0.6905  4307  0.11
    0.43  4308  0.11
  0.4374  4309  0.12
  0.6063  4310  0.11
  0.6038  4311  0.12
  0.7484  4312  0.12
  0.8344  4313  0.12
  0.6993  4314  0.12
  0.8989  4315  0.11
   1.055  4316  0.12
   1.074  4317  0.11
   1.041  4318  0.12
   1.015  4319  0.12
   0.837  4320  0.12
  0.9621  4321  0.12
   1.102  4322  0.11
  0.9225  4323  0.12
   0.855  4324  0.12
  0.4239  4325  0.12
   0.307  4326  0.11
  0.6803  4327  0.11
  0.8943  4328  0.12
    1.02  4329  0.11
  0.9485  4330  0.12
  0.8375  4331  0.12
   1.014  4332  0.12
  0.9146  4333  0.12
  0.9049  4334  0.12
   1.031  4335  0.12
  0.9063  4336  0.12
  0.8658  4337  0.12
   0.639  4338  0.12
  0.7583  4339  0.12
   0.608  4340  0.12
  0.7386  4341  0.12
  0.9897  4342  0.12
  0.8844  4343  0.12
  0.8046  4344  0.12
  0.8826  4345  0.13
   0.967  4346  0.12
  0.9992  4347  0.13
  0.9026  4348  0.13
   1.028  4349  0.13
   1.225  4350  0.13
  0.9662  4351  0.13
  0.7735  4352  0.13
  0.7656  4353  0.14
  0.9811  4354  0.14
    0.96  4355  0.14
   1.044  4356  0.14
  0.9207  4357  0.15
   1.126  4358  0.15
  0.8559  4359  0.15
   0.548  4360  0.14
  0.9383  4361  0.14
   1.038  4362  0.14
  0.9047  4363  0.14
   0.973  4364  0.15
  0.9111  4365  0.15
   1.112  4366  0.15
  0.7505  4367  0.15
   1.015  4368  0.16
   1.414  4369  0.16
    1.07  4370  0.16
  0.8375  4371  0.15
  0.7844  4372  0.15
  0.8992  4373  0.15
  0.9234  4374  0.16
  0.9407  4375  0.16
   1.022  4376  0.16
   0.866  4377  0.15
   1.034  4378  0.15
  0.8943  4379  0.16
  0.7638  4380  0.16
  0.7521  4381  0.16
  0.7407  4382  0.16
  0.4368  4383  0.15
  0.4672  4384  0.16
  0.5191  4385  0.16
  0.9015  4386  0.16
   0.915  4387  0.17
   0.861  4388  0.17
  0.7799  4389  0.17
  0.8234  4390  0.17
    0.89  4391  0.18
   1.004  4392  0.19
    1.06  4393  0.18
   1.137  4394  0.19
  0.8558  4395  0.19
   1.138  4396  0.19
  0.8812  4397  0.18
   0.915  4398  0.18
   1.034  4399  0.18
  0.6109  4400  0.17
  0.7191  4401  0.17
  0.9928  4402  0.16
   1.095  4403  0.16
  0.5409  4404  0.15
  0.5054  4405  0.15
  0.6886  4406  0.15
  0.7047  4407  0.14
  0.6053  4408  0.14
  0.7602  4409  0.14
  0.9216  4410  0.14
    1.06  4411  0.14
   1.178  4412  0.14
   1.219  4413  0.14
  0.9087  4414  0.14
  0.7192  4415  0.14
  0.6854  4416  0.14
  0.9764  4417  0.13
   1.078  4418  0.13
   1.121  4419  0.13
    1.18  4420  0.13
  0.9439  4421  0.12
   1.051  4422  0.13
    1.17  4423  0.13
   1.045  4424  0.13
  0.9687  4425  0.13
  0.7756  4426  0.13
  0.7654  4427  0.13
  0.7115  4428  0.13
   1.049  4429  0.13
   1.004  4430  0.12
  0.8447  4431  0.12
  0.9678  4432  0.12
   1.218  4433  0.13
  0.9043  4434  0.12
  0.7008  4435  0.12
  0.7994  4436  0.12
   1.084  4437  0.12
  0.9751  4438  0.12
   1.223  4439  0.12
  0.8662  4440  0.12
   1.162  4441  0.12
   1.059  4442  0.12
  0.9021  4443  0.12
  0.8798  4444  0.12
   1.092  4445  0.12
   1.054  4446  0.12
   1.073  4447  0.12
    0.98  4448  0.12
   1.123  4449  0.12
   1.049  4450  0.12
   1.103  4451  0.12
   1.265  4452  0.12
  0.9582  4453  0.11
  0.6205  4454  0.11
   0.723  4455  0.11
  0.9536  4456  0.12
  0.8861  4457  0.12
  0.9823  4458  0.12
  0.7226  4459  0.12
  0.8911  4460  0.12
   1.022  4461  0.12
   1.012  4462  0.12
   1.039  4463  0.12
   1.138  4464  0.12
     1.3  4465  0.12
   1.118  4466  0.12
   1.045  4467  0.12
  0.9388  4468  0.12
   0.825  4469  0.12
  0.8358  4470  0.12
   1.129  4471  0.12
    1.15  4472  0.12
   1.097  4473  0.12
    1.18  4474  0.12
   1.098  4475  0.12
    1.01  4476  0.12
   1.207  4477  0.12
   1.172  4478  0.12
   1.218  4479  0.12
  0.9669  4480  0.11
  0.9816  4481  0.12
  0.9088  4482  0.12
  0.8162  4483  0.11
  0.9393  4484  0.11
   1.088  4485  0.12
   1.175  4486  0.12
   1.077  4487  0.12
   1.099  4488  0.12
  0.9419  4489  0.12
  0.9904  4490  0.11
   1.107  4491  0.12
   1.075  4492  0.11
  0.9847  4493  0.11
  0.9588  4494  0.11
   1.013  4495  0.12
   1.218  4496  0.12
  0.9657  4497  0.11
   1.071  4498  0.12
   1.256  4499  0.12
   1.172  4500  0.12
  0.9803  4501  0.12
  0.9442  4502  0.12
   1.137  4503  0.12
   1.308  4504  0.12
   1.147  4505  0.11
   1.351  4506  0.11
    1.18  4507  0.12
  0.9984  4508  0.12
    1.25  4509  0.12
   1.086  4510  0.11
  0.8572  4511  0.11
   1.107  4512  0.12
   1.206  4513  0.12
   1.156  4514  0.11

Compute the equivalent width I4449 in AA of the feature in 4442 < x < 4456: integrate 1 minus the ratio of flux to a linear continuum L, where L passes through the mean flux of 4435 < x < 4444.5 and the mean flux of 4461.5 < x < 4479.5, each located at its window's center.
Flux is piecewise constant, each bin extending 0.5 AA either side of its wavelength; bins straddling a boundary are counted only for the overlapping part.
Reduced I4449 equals 0.3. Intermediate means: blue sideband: 0.979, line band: 0.988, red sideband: 1.08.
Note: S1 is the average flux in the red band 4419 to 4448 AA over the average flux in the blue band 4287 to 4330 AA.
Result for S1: 1.3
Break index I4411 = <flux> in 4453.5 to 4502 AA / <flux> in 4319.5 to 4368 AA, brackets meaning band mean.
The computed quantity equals 1.15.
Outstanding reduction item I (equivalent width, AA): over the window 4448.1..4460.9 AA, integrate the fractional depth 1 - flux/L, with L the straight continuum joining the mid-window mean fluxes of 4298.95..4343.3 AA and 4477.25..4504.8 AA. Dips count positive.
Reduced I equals 0.74 AA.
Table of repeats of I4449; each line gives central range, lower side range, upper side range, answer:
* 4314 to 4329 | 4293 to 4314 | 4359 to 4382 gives -2.43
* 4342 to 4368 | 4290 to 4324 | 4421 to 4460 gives -3.10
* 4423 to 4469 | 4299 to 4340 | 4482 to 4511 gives 0.74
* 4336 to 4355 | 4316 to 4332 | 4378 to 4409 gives -0.60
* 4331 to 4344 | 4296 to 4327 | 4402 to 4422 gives -1.09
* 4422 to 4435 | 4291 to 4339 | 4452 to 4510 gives 0.20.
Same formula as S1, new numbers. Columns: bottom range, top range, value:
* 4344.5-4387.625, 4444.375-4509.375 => 1.16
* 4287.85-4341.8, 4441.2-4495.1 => 1.32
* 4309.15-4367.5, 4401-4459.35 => 1.07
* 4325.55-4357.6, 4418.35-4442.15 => 1.11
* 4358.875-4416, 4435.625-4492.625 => 1.17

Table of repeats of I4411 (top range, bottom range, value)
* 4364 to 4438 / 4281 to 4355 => 1.14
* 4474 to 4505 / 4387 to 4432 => 1.17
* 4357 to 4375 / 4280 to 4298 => 1.33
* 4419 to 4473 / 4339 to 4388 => 1.11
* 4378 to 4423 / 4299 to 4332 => 1.13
